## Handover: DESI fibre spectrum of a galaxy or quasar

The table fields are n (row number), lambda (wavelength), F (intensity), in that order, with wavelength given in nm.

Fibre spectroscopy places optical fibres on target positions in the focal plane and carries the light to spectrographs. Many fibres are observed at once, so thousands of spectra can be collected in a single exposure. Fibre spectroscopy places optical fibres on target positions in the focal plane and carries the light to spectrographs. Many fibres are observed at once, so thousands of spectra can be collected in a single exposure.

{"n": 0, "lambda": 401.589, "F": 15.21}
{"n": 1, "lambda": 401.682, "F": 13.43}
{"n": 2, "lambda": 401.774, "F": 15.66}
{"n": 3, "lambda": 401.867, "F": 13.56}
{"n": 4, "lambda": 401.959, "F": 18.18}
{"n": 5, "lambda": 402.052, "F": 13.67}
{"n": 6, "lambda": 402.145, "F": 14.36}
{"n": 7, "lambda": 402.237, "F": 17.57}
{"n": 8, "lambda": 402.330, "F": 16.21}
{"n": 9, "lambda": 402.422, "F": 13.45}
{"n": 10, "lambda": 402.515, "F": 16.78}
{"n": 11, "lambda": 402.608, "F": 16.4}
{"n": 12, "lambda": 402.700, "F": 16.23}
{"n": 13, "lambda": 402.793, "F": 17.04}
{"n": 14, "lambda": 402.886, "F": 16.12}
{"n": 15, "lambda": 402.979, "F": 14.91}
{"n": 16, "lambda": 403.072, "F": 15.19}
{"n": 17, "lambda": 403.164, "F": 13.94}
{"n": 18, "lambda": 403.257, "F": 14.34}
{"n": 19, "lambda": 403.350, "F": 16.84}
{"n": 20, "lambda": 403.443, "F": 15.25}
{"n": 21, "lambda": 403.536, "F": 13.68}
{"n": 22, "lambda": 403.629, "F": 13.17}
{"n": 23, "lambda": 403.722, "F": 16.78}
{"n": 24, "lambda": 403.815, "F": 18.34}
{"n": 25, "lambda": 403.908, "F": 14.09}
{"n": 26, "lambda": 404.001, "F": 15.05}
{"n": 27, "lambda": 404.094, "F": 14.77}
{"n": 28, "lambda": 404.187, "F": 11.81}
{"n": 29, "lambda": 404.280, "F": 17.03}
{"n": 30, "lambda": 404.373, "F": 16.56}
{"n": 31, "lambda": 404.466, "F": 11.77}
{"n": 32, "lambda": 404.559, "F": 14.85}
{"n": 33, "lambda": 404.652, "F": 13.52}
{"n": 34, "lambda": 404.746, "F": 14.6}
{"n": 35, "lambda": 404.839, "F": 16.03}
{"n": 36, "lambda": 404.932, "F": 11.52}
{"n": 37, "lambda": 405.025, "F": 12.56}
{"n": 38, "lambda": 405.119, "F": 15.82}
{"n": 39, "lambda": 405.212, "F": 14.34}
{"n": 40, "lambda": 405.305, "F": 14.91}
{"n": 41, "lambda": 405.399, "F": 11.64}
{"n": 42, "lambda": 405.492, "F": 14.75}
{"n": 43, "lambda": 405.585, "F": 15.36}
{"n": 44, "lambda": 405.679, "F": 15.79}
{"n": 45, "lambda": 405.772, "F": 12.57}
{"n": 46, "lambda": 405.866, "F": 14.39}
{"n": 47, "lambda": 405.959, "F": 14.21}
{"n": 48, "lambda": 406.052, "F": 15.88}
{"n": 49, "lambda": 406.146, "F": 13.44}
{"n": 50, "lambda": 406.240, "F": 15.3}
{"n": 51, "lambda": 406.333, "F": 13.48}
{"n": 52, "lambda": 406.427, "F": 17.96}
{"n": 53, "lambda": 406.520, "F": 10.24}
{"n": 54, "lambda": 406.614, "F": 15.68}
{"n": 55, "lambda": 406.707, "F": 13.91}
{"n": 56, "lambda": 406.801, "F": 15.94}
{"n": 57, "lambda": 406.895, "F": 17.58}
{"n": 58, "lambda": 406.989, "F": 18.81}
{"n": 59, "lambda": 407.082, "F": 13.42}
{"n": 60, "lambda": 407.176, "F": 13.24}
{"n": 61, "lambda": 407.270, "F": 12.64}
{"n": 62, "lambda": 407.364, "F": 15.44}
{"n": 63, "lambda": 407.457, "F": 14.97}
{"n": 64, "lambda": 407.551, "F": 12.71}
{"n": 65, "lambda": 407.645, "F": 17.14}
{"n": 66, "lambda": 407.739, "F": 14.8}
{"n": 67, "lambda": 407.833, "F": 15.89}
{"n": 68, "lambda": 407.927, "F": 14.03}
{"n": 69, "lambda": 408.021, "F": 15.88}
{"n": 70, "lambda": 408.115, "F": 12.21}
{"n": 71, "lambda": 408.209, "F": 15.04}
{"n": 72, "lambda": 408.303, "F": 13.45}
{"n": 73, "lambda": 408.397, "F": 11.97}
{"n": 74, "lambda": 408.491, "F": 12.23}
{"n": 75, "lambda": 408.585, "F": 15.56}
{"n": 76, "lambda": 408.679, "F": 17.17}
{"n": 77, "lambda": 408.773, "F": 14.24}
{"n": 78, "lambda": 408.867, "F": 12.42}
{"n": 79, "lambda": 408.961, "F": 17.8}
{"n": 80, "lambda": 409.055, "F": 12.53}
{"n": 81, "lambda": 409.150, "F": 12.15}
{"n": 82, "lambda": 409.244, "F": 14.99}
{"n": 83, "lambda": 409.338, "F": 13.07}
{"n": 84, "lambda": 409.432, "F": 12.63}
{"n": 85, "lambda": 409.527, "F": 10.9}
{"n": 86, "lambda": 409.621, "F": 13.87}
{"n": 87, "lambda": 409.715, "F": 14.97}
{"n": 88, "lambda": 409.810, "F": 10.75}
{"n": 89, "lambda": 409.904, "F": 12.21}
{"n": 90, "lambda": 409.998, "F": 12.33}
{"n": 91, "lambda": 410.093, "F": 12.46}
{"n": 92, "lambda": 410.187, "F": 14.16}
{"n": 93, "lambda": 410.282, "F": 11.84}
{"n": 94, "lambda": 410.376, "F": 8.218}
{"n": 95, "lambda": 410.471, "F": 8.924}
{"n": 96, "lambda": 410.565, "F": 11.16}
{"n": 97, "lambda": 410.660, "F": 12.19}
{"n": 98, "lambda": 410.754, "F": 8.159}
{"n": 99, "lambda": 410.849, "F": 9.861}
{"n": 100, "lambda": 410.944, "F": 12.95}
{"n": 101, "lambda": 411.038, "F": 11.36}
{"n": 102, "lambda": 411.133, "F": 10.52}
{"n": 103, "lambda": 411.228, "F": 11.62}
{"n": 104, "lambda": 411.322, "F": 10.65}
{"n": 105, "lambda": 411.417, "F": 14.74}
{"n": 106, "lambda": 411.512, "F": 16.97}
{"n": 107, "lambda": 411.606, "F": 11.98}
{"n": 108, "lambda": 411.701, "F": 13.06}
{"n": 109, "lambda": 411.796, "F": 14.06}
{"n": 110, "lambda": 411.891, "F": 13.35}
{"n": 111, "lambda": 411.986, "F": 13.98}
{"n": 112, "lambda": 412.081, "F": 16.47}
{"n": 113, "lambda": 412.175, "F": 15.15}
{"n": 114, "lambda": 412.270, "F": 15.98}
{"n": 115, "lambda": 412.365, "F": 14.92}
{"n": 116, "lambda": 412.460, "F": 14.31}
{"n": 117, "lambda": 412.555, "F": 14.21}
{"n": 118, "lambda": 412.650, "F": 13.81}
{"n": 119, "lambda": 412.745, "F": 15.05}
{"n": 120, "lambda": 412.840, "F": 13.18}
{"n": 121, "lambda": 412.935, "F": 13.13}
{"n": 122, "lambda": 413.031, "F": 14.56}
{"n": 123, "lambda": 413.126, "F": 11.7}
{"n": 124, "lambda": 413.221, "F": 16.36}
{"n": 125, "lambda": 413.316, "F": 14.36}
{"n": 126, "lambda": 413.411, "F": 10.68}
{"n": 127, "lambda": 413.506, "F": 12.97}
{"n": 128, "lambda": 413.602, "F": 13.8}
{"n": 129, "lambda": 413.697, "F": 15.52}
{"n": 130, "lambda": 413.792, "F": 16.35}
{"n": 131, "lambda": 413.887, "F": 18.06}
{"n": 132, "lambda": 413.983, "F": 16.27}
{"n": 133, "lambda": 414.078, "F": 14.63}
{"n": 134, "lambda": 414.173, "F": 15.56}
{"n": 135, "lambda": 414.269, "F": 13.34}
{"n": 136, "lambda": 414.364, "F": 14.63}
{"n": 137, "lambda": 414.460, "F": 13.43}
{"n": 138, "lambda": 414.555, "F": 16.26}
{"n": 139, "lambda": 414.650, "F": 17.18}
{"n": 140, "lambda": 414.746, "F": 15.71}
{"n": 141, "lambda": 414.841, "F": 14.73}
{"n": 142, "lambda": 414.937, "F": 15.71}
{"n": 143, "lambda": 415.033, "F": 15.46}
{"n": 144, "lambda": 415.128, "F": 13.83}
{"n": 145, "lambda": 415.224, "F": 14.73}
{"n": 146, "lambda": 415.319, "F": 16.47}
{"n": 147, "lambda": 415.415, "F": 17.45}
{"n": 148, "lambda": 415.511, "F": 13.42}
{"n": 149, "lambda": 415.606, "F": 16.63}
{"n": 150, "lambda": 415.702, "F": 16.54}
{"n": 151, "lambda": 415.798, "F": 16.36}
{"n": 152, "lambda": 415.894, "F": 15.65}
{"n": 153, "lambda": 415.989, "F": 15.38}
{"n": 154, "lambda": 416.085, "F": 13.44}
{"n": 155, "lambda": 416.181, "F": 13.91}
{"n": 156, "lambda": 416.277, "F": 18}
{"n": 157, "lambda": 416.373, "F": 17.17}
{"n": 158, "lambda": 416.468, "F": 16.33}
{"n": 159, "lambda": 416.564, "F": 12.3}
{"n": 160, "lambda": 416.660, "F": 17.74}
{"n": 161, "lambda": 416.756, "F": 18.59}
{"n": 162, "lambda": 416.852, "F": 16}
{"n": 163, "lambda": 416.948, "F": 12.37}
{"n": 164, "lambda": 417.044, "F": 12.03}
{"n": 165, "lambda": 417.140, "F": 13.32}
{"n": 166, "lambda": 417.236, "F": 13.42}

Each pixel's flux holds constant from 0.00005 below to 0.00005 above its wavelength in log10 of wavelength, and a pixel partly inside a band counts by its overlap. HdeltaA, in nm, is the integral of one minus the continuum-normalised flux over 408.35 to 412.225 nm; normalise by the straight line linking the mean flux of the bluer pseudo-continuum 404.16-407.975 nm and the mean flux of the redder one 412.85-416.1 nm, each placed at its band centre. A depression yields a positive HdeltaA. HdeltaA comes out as 0.514 nm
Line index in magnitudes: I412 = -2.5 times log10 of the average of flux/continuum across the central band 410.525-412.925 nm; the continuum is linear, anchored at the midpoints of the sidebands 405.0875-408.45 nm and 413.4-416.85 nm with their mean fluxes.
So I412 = 0.146 mag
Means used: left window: 14.6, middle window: 13.2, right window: 15.5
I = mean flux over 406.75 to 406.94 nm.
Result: 16.6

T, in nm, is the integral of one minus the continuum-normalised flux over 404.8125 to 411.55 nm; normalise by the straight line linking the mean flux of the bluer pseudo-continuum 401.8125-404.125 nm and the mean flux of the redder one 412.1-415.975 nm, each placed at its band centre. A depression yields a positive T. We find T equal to 0.72 nm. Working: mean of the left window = 15.4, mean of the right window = 15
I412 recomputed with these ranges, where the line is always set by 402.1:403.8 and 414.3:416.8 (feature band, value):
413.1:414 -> 0.072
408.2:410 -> 0.154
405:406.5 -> 0.077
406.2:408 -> 0.045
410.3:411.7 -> 0.335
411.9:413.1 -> 0.082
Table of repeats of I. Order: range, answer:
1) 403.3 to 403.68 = 14.7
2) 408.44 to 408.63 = 13.8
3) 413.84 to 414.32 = 15.6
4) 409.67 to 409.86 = 12.8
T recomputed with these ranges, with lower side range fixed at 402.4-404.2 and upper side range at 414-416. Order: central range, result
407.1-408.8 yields 0.11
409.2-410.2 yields 0.16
